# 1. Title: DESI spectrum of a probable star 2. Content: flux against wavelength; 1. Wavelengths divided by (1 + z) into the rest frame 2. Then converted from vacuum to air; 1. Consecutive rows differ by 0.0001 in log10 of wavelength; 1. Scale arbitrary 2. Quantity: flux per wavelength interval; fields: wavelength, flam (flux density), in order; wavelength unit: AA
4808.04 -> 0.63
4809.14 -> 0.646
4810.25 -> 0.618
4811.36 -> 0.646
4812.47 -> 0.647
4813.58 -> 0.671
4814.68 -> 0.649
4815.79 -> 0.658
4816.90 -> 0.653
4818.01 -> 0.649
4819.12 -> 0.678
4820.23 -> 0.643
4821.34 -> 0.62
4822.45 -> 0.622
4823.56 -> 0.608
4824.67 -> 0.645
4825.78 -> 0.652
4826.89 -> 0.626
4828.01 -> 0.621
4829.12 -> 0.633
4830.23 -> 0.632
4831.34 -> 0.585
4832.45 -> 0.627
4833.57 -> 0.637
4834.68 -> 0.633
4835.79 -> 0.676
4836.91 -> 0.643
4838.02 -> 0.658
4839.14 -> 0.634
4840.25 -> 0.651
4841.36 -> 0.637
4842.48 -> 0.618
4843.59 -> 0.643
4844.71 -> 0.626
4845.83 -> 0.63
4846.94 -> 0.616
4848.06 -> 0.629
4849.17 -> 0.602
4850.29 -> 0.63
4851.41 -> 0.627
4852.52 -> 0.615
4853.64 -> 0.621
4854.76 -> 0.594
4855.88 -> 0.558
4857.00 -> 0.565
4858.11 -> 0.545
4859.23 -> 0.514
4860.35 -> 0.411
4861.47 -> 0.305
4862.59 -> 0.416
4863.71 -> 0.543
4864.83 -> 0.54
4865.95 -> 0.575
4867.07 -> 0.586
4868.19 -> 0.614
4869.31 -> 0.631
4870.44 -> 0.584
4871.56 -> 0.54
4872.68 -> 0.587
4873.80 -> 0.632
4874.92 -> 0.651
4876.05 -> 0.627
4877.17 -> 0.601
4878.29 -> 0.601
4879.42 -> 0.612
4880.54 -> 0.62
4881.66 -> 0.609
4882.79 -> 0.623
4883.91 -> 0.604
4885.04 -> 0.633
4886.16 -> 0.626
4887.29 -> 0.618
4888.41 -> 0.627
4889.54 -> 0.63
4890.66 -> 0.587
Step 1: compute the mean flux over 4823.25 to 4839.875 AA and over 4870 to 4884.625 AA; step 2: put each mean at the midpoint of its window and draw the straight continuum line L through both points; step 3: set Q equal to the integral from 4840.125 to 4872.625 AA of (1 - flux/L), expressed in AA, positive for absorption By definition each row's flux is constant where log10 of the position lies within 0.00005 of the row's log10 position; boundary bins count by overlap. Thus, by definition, 2.4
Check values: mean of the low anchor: 0.635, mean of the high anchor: 0.607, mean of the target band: 0.574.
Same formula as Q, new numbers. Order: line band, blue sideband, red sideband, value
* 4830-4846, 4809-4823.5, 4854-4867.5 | -1.5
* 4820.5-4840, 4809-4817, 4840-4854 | 0.1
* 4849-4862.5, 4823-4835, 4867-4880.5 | 1.6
